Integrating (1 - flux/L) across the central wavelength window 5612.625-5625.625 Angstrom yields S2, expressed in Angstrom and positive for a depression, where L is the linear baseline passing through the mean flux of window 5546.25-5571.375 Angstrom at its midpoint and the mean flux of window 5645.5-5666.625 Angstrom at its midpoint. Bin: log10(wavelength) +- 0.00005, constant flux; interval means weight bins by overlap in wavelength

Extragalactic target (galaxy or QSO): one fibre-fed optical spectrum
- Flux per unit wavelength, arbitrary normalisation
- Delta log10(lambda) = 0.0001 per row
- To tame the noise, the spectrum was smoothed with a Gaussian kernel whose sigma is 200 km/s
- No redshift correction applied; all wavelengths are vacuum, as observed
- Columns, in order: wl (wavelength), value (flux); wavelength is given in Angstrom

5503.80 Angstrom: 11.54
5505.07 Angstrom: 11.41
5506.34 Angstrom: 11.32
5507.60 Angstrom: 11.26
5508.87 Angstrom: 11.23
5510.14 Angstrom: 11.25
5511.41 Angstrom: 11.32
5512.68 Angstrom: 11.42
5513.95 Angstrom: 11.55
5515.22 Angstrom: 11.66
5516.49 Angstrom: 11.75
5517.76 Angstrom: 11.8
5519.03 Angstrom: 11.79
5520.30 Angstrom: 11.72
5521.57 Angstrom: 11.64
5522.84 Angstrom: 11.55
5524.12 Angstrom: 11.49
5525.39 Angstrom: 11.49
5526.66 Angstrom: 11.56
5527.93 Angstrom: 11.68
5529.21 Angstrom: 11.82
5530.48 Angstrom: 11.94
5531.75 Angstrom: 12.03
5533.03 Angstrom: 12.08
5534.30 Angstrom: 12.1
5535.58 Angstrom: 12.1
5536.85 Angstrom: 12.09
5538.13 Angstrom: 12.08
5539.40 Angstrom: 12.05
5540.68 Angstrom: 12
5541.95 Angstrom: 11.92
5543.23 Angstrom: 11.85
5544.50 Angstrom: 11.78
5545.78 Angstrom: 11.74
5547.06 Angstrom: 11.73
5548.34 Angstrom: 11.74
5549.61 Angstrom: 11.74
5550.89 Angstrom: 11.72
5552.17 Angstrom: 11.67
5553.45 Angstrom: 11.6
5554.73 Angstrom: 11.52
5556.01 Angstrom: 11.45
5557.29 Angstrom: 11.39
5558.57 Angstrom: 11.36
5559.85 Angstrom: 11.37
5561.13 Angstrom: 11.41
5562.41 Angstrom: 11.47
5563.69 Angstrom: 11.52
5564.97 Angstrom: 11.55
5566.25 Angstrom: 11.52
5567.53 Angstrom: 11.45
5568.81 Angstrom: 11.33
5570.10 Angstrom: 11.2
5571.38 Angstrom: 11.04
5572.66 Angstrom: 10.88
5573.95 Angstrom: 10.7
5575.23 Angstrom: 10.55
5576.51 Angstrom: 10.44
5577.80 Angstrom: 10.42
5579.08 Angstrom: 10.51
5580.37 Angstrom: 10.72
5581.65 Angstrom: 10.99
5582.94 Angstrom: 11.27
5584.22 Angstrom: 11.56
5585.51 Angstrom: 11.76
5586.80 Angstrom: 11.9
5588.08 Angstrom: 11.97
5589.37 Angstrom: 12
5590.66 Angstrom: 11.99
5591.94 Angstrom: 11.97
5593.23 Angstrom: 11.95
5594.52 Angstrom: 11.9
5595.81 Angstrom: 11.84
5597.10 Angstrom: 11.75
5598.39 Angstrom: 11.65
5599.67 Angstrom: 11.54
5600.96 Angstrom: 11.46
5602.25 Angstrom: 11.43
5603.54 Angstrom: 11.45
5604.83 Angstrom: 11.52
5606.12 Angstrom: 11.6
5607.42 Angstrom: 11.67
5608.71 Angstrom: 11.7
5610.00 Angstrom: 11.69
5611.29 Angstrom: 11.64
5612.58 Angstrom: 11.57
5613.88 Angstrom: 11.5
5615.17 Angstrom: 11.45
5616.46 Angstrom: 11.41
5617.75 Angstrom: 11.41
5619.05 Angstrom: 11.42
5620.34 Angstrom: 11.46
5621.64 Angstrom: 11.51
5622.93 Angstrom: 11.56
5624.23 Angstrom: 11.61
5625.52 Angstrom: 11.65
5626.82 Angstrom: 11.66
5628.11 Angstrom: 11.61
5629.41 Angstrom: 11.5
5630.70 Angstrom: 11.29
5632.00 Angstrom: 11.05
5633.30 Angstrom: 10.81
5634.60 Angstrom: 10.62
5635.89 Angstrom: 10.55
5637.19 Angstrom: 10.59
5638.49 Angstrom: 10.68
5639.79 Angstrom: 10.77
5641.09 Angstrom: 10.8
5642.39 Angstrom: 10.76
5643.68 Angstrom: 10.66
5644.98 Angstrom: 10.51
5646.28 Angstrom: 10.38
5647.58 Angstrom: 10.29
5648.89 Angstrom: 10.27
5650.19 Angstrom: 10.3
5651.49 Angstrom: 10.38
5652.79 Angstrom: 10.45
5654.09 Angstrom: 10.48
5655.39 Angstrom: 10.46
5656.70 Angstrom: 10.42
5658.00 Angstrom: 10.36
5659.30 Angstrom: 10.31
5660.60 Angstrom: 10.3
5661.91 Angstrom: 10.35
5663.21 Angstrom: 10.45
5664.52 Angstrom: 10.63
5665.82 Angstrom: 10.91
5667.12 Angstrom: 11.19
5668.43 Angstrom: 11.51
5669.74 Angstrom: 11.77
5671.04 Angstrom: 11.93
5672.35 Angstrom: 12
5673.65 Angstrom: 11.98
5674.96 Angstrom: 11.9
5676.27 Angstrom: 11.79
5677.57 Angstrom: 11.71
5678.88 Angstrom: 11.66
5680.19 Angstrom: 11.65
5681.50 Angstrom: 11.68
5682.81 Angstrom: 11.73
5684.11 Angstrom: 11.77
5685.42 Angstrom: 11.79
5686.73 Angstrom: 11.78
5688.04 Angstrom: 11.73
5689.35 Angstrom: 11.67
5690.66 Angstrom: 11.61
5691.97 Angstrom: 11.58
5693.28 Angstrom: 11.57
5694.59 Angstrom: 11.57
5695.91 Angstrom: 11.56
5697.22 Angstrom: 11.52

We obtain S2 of -0.8 Angstrom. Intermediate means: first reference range 11.5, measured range 11.5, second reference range 10.4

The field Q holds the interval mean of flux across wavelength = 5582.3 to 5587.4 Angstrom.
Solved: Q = 11.6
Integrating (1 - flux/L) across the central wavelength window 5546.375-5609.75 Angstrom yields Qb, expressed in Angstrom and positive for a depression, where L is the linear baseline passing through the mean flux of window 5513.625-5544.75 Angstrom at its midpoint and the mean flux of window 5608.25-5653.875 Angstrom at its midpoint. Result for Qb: 0.1 Angstrom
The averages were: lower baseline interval 11.8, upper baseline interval 11.1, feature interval 11.4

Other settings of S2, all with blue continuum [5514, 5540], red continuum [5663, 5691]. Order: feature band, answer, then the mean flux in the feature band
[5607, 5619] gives 0.1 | 11.6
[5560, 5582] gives 1.3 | 11.1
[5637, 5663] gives 2.6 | 10.5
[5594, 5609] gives 0.1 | 11.6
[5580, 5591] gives 0.1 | 11.6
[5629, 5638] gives 0.6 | 10.9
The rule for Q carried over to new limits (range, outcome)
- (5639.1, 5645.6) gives 10.7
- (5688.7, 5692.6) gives 11.6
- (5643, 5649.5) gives 10.4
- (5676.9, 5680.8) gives 11.7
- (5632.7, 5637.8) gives 10.6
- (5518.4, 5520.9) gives 11.8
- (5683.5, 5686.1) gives 11.8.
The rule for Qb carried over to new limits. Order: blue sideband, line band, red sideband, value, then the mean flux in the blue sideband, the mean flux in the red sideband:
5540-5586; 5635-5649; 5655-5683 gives 0.83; 11.4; 11.2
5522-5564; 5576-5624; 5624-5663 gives -1.53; 11.7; 10.7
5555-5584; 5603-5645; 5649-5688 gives -0.48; 11.1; 11.2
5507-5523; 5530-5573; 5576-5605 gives -0.58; 11.5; 11.5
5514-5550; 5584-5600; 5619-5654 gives -0.77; 11.8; 10.9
